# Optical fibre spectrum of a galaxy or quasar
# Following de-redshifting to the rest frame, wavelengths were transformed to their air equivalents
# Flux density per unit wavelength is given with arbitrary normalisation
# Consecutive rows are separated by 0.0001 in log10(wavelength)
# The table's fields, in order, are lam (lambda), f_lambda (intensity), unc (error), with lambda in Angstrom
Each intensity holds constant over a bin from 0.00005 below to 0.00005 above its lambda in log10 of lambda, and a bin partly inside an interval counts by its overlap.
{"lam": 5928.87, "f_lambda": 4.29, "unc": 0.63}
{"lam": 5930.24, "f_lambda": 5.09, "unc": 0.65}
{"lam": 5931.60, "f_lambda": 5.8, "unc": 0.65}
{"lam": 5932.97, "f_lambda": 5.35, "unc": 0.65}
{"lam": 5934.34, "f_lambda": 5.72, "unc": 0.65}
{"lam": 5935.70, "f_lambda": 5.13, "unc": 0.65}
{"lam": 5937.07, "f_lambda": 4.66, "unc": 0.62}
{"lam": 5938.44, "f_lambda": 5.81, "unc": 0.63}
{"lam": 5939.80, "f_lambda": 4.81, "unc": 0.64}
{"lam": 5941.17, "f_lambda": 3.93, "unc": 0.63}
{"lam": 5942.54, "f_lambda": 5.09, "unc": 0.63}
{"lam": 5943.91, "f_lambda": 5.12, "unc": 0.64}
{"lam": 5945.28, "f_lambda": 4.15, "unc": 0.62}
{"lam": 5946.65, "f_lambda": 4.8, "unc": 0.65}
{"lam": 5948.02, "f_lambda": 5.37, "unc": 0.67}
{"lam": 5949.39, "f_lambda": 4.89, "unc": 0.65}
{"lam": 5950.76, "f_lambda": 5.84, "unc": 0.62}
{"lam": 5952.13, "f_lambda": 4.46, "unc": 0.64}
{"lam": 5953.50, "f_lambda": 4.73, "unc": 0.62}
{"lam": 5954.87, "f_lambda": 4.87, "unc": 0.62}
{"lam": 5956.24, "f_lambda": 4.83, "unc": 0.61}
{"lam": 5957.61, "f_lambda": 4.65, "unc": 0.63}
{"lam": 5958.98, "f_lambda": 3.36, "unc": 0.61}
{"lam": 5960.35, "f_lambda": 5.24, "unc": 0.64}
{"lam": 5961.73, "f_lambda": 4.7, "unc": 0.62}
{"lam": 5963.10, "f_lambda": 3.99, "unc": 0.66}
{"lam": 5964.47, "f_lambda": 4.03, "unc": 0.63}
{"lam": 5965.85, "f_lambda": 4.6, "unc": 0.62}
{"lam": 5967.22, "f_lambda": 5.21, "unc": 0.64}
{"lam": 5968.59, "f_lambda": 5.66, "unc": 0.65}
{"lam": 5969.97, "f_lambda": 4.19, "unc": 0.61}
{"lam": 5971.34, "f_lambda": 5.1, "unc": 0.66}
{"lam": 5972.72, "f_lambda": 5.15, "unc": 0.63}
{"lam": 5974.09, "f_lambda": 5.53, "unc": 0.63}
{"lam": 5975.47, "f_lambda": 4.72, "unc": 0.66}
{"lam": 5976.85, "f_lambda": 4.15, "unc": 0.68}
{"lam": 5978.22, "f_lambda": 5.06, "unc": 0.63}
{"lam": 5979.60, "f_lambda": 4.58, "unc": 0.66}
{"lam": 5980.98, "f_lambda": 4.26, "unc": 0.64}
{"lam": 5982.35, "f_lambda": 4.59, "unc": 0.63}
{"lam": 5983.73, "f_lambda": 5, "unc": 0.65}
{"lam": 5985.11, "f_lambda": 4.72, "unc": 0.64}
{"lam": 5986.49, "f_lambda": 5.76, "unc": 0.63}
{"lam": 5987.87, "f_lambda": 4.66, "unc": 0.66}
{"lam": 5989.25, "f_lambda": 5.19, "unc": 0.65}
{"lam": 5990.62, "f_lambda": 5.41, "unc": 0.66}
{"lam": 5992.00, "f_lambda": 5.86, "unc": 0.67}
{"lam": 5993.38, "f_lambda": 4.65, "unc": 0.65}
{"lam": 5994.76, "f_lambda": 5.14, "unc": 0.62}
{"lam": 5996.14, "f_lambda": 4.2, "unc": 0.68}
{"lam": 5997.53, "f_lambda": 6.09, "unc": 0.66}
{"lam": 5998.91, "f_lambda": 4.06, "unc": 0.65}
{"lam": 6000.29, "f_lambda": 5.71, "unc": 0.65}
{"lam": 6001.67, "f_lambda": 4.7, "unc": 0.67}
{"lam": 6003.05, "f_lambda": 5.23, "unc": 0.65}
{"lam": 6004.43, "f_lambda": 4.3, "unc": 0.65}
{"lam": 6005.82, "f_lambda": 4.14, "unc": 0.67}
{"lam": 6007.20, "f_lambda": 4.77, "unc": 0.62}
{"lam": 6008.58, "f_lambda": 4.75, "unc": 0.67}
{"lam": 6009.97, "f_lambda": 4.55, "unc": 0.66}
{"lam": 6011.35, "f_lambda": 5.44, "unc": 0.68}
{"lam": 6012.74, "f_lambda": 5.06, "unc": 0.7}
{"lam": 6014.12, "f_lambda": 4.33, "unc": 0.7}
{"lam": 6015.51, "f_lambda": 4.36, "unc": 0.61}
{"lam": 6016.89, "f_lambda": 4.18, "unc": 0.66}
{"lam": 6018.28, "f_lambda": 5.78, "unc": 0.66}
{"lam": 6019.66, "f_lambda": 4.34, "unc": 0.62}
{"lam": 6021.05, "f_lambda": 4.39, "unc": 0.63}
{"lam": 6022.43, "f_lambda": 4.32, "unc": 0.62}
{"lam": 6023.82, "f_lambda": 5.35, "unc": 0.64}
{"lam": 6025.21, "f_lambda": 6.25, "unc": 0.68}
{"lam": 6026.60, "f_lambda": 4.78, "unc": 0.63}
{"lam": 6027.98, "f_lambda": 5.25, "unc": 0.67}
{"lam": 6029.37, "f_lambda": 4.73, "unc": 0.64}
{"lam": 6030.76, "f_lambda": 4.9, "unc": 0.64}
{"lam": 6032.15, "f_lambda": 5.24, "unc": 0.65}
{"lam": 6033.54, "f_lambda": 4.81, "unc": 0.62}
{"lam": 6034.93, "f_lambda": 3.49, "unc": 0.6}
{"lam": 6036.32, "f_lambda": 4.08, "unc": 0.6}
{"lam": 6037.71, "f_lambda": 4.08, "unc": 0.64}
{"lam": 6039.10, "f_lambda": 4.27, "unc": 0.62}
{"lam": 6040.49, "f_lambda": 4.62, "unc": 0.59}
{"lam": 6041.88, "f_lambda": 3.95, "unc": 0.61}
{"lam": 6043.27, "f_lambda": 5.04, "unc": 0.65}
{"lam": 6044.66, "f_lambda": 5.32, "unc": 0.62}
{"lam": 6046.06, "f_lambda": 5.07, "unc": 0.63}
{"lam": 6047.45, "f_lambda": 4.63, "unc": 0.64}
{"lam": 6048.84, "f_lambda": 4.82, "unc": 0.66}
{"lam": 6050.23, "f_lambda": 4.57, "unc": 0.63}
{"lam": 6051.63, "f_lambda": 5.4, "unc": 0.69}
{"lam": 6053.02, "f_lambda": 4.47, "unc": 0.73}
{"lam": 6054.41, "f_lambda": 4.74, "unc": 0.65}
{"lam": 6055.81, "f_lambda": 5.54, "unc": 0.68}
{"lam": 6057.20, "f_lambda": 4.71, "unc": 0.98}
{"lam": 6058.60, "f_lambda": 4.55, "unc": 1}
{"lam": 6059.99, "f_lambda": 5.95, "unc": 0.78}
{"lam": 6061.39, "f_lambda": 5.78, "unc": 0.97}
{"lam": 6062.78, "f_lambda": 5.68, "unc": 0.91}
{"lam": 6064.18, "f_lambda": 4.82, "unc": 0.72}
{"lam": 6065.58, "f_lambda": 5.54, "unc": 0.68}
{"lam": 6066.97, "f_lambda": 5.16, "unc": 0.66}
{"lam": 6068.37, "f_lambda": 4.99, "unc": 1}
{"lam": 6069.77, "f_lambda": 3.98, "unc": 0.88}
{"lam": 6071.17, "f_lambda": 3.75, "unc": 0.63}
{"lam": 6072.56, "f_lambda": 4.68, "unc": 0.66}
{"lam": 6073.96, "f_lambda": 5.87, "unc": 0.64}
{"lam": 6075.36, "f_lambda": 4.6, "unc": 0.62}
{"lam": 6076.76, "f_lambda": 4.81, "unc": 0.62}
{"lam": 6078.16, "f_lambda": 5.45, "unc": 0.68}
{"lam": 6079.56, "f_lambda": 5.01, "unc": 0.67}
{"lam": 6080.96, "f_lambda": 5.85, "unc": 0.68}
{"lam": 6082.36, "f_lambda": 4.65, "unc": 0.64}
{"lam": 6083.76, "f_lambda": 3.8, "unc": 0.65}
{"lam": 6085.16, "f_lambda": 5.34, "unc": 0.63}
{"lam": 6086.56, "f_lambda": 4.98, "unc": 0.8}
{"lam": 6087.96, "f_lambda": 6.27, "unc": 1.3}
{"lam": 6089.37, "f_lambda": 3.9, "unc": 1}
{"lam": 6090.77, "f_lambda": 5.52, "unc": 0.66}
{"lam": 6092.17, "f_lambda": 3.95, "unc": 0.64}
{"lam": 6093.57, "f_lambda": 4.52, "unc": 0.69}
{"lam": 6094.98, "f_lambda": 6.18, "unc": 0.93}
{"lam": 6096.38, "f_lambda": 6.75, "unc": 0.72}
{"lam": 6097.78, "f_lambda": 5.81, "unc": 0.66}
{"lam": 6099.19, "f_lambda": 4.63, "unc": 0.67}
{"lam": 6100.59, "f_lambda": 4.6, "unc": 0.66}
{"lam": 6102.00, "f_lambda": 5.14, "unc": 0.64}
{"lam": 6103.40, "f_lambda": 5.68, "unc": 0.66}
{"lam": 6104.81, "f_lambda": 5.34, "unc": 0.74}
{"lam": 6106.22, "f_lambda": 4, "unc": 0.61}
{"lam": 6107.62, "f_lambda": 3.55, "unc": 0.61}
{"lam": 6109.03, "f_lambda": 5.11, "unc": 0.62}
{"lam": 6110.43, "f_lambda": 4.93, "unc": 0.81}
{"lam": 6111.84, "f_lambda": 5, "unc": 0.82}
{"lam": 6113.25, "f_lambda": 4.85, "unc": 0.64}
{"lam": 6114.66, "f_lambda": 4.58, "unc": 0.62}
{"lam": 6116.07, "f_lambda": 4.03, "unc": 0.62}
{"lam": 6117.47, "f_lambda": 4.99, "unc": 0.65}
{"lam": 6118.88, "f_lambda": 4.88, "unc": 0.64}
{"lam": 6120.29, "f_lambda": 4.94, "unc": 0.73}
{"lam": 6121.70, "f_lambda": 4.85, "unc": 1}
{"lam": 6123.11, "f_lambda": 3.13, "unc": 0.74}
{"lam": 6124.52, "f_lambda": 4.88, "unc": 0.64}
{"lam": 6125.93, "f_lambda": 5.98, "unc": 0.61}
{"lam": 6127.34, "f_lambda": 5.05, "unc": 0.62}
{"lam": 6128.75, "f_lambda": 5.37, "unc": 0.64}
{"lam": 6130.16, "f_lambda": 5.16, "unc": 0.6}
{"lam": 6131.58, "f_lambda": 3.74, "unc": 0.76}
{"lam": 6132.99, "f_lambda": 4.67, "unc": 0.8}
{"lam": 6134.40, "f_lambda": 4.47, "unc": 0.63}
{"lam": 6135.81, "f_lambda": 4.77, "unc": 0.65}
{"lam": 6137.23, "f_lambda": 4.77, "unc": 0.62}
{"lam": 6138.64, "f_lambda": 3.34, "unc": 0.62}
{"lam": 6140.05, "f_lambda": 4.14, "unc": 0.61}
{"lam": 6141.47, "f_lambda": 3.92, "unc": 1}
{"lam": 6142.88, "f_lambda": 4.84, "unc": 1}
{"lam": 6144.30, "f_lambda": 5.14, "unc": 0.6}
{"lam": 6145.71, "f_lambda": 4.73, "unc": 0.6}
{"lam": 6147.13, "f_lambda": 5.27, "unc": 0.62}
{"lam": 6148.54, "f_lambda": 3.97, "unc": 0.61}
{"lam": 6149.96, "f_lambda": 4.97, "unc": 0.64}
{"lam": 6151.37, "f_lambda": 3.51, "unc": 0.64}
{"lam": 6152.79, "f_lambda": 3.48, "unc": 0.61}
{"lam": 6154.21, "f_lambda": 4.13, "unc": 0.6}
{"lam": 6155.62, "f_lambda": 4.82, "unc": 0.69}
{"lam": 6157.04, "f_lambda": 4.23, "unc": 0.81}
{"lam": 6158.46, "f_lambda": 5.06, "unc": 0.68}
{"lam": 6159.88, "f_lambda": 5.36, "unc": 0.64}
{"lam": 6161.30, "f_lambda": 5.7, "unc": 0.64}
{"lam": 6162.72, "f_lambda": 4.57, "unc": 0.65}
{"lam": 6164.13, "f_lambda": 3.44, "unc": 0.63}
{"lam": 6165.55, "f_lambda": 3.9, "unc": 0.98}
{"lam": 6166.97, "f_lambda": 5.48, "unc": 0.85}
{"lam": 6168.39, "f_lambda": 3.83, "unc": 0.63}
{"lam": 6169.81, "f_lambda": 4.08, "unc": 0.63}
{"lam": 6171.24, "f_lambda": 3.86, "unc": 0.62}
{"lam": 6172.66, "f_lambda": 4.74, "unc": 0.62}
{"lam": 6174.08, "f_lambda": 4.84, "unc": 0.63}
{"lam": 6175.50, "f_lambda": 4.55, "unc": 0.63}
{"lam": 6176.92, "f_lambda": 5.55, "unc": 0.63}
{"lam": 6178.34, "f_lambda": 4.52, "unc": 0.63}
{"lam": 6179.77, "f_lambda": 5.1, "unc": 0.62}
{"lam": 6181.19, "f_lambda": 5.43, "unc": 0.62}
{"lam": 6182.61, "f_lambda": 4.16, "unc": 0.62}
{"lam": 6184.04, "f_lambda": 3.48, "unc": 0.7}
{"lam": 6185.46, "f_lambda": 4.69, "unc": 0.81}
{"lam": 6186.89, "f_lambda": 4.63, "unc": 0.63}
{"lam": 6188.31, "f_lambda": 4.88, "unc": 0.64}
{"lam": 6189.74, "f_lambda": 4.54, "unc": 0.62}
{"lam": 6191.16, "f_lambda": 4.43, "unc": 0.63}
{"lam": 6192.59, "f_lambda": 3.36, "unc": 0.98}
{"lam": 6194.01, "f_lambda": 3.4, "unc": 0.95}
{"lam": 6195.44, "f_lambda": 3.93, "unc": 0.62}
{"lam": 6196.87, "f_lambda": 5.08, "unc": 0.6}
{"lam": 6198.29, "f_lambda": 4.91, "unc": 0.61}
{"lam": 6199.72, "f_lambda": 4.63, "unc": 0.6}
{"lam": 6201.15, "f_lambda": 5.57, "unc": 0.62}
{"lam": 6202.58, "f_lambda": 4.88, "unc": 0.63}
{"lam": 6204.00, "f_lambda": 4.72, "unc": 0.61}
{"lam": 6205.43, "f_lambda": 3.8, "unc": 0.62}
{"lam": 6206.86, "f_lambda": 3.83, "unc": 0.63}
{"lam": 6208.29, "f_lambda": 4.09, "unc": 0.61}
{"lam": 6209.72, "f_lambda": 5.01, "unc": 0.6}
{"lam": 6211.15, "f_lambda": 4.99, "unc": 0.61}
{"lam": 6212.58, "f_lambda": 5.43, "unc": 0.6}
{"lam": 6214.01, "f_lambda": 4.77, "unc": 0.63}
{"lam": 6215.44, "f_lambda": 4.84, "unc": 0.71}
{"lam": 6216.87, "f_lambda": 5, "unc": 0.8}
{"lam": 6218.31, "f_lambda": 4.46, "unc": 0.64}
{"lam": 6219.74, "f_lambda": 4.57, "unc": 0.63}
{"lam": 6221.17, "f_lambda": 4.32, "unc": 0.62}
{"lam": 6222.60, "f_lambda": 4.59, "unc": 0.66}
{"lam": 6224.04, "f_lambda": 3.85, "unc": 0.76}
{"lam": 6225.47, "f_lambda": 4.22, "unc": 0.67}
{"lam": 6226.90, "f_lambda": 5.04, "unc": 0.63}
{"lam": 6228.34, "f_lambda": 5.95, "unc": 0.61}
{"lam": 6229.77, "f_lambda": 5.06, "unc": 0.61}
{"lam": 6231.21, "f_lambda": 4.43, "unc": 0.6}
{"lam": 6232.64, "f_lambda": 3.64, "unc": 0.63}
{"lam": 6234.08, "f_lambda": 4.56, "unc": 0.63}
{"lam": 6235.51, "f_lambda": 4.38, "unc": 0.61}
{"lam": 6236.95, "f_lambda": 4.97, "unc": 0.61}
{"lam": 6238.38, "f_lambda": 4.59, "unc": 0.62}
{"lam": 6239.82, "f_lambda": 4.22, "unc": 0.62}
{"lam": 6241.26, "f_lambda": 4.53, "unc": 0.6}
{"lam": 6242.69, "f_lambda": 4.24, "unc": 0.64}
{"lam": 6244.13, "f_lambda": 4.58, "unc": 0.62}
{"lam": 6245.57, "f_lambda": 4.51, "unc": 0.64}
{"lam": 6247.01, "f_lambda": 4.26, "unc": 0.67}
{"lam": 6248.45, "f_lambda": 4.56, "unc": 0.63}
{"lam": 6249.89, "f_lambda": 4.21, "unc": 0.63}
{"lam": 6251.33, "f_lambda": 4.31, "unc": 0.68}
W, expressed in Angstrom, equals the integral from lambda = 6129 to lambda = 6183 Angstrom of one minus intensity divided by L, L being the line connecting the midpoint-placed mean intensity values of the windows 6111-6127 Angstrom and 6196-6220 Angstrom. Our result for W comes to 2.3 Angstrom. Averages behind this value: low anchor 4.75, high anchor 4.74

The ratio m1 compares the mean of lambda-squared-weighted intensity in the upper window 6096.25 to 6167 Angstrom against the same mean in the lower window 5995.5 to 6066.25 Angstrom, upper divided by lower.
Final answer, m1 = 1.00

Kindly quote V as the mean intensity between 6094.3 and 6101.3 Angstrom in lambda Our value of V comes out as 5.59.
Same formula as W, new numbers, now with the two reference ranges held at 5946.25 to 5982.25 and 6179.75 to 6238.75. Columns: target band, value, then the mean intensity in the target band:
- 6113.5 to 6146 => 0.1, 4.63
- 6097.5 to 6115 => -0.7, 4.84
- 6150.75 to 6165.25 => 0.6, 4.42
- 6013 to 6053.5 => -0.1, 4.72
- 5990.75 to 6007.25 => -0.7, 4.93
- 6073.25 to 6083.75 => -0.9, 5.08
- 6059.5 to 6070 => -1.3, 5.28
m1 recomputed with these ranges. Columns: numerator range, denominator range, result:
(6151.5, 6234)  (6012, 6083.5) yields 0.98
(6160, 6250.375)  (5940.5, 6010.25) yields 1.02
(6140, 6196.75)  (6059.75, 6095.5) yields 0.92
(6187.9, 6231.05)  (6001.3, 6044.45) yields 1.04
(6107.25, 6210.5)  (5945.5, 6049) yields 1.00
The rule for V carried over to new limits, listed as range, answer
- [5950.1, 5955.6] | 4.97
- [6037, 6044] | 4.4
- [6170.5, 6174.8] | 4.47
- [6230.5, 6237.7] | 4.4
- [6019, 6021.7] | 4.36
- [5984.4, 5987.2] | 5.22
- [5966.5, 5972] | 5.04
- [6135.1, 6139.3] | 4.3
